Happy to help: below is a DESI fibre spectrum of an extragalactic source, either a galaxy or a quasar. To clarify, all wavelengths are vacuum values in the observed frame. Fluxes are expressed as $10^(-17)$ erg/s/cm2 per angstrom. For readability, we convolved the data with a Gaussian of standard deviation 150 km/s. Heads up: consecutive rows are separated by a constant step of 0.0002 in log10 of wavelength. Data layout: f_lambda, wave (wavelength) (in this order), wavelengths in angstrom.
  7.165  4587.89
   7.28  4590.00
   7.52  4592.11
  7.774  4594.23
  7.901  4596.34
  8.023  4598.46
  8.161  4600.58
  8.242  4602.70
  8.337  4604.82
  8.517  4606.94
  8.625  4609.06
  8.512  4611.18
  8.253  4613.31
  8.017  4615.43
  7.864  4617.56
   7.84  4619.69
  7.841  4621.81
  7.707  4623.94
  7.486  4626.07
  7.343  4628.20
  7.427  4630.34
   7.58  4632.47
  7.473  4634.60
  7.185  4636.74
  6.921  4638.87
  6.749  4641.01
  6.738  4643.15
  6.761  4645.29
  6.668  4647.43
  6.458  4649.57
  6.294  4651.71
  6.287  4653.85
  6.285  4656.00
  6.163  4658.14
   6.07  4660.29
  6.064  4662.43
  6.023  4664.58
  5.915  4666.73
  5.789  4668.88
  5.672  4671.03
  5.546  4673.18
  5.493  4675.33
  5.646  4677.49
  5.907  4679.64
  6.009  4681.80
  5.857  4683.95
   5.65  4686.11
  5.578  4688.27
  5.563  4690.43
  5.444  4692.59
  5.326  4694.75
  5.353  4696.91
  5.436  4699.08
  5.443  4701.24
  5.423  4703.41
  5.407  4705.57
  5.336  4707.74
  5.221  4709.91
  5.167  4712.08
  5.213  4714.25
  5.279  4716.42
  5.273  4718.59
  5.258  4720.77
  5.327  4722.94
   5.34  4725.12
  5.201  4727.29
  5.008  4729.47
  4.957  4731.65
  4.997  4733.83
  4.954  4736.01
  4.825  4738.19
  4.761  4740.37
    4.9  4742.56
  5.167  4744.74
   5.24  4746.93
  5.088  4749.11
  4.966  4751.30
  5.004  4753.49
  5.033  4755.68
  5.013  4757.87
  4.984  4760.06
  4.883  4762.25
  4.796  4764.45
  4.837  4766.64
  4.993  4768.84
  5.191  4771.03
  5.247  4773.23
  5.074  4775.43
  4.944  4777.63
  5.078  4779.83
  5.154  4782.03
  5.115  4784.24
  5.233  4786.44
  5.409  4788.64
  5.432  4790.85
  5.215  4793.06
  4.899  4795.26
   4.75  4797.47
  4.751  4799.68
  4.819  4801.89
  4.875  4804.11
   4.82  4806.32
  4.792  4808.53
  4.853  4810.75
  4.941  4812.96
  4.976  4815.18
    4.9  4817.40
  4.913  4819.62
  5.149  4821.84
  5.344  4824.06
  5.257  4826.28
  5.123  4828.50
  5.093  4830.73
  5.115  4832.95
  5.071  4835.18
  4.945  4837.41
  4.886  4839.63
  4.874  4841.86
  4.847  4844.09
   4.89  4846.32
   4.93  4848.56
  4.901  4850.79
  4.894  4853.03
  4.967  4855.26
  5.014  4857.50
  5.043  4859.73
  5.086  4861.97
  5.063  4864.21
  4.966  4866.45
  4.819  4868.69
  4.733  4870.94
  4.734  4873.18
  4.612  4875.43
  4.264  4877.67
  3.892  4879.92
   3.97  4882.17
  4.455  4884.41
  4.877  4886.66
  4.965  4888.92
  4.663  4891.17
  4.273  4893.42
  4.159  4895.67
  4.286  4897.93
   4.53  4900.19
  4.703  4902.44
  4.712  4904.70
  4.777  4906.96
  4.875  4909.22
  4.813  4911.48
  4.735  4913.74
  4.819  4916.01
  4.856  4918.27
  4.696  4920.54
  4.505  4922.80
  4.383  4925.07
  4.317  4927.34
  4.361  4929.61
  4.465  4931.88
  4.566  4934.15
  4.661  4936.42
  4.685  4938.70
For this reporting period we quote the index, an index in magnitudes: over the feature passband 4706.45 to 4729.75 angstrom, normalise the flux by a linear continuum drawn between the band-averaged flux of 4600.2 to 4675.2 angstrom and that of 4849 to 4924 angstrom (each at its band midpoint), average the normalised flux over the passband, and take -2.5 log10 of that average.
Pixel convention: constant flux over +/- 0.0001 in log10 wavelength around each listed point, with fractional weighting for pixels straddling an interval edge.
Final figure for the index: 0.20 mag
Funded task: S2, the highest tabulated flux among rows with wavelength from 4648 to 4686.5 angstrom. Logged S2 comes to 6.458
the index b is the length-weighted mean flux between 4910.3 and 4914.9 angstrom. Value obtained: 4.77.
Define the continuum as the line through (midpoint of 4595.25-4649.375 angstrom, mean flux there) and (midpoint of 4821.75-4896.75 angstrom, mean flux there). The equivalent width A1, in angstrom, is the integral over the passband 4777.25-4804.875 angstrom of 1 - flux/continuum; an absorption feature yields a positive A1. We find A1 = 2.8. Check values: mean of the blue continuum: 7.67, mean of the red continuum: 4.82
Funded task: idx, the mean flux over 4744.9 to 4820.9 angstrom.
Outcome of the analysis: 5.01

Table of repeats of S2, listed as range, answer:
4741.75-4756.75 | 5.24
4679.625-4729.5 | 6.009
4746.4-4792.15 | 5.432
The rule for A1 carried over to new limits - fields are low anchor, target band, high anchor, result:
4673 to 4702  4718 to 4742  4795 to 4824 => 1.24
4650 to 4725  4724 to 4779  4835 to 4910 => 3.15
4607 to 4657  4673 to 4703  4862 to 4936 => 5.23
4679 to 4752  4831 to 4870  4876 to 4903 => -2.94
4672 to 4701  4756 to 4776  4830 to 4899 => 0.83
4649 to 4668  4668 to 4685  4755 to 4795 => 0.73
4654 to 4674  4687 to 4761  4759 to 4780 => 3.07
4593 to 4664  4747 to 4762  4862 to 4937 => 2.61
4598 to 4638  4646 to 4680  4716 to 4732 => 3.73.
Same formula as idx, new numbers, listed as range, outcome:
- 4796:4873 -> 4.95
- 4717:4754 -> 5.08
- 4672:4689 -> 5.71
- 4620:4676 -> 6.64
